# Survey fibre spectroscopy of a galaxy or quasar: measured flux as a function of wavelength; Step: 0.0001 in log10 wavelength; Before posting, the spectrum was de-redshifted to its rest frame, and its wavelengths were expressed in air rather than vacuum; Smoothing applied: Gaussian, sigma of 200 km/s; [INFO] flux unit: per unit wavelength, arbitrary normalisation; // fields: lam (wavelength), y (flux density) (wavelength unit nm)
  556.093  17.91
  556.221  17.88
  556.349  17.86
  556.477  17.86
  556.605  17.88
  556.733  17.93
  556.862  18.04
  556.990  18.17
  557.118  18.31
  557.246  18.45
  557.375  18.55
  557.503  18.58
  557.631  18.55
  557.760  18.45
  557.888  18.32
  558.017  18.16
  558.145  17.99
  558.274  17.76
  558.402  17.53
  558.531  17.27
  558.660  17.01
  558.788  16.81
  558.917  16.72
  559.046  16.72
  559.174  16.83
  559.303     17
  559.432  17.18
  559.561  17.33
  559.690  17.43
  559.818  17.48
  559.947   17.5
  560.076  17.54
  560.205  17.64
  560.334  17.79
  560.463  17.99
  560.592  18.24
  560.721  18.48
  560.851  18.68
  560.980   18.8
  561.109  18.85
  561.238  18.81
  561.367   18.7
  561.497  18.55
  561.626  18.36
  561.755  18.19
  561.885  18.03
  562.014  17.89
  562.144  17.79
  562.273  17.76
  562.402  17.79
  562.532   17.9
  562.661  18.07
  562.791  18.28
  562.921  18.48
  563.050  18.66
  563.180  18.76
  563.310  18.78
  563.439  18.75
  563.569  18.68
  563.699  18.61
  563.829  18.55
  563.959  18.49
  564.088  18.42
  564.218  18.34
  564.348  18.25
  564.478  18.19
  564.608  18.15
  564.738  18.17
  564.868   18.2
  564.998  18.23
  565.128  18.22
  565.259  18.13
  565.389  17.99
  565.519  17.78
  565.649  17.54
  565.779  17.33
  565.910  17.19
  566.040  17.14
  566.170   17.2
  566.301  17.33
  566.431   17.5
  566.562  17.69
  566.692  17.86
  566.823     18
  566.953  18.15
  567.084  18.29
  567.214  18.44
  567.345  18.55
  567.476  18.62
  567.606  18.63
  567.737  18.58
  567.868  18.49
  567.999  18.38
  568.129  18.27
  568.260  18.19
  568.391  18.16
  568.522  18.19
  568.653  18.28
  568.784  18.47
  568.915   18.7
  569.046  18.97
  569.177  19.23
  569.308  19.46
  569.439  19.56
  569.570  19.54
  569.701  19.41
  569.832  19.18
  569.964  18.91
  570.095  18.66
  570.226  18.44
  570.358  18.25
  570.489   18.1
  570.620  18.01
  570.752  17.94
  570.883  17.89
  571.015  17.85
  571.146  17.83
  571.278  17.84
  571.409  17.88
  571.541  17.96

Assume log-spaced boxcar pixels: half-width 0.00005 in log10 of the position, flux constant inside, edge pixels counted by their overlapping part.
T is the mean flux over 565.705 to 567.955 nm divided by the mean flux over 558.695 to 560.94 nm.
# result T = 1.0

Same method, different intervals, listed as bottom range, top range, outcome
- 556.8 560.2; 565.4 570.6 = 1.04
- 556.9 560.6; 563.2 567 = 1.02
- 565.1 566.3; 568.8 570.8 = 1.07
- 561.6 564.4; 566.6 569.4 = 1.01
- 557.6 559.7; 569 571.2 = 1.07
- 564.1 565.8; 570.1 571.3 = 1.00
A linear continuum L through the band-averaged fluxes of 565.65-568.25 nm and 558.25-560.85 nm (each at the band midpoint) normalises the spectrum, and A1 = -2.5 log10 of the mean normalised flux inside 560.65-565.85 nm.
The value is -0.035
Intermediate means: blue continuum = 17.4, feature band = 18.3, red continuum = 18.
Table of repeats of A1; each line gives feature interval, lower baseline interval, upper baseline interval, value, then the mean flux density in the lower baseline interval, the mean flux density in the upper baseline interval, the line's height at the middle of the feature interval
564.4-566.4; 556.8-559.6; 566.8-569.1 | 0.03 mag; 17.7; 18.4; 18.2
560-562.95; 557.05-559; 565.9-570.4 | -0.01 mag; 17.9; 18.4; 18.1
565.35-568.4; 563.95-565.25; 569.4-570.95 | 0.03 mag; 18.3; 18.6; 18.4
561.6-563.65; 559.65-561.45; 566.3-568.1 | -0.01 mag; 18.2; 18.2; 18.2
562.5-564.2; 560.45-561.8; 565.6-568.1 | -0.01 mag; 18.5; 18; 18.3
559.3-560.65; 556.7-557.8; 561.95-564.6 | 0.05 mag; 18.3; 18.3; 18.3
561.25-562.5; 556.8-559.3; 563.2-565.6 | 0.00 mag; 17.8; 18.3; 18.1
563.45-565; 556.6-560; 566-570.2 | -0.01 mag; 17.7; 18.4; 18.2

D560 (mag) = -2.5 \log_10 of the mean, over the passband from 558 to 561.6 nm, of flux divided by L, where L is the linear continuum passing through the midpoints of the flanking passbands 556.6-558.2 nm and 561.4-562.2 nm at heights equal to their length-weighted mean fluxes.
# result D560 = 0.03 mag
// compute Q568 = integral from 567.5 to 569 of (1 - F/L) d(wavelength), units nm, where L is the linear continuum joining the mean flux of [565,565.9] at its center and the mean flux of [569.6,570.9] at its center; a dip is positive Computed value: -0.01 nm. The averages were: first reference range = 17.8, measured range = 18.4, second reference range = 18.5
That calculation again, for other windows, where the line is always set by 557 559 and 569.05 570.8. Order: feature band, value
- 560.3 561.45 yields -0.02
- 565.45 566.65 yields 0.07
